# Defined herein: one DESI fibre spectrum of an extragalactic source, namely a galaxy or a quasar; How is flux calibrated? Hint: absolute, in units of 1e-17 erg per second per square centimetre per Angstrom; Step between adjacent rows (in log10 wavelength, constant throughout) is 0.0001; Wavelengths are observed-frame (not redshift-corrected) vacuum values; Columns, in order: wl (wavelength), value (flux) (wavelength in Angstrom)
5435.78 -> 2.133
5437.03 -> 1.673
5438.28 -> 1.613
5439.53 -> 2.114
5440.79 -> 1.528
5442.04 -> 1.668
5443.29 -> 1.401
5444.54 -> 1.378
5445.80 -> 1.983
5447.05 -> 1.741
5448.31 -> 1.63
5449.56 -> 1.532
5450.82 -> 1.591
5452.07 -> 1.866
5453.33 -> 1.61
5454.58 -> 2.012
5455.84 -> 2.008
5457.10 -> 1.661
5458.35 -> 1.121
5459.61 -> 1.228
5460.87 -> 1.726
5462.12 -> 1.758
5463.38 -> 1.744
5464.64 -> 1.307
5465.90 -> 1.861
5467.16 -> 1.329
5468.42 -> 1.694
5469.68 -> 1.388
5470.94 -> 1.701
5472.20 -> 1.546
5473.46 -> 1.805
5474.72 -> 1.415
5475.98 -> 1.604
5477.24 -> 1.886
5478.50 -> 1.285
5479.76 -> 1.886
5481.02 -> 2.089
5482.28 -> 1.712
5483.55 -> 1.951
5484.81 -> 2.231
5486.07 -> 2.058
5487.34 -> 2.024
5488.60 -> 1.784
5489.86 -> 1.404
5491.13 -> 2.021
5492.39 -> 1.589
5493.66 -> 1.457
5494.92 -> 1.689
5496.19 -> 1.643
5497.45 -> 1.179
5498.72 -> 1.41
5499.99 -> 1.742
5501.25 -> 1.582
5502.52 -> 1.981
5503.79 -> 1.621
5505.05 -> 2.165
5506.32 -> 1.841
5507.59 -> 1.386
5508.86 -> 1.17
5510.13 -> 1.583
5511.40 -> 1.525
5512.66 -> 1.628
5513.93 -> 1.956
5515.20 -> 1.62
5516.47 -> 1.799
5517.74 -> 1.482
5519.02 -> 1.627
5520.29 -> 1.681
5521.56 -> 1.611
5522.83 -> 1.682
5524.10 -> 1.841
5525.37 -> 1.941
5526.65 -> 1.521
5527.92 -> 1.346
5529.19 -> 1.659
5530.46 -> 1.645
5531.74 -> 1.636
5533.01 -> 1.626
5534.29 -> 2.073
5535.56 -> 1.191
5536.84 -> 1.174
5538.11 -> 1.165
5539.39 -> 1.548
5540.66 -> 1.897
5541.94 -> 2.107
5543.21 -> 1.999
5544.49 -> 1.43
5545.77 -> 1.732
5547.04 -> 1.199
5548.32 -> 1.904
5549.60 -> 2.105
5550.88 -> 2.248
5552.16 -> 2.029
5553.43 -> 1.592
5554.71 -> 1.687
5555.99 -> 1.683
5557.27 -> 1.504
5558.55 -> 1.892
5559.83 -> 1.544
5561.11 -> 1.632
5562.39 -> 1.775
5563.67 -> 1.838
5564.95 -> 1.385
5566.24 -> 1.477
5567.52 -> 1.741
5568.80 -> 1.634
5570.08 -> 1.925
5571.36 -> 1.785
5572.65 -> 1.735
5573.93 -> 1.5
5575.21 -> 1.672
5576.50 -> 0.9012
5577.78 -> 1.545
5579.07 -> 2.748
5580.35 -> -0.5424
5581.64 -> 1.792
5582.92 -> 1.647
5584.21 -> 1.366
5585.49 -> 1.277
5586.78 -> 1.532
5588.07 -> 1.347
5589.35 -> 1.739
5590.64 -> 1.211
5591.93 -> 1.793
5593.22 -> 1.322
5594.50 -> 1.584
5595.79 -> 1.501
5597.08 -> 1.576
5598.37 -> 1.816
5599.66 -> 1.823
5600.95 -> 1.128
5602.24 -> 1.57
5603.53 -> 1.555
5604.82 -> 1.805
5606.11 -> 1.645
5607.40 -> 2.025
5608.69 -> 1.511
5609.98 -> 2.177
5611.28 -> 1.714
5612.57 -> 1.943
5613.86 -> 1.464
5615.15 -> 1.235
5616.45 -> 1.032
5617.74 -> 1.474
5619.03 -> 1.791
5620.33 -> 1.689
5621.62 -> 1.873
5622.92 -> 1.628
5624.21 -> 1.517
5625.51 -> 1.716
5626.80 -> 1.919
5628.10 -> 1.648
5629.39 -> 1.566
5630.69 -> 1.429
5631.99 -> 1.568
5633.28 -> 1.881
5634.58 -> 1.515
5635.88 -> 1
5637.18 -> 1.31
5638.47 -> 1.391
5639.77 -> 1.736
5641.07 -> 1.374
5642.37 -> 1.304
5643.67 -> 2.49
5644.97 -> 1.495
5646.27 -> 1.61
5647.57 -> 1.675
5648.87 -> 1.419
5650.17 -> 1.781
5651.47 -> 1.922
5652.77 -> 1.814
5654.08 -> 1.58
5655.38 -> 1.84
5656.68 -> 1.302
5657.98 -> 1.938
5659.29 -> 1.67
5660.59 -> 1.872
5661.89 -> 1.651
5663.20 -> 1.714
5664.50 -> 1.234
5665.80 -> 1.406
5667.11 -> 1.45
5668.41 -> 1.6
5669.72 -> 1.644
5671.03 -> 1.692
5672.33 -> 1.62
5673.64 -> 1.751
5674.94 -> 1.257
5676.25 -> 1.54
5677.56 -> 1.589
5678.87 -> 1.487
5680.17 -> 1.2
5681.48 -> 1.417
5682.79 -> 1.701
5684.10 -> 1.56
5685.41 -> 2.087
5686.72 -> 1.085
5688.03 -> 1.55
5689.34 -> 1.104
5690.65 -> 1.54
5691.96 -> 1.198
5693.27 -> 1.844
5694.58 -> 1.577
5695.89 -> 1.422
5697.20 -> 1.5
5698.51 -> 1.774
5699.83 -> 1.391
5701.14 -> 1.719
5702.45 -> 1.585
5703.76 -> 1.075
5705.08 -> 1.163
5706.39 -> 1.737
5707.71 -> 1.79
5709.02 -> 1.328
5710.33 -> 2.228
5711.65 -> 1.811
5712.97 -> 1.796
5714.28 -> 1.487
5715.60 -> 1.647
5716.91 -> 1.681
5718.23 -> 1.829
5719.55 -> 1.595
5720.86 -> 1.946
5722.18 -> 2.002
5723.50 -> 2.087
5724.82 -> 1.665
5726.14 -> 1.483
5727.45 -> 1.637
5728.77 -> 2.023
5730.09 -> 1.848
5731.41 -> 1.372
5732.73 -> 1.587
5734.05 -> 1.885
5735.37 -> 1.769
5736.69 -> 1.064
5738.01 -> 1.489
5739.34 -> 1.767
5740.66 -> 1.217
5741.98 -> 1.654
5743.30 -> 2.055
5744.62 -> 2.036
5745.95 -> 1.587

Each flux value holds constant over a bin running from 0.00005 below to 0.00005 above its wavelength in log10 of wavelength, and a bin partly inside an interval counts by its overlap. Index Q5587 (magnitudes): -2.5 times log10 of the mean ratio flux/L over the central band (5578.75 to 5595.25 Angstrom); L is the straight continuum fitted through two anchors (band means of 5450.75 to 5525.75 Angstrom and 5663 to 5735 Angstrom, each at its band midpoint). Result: 0.16 mag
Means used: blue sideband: 1.68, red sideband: 1.6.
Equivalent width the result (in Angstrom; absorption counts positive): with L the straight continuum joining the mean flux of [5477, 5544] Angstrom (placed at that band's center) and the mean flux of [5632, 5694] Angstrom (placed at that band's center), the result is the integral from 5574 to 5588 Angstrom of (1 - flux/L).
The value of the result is 2.0 Angstrom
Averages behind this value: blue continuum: 1.68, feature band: 1.4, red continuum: 1.57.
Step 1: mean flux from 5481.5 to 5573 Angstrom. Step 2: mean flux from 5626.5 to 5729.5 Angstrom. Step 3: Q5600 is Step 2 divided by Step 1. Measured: 1.0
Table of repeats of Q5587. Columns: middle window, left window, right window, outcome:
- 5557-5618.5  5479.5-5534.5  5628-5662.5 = 0.058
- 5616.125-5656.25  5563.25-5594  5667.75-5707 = -0.071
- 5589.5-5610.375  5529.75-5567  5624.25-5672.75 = 0.015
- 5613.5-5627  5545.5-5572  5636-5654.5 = 0.056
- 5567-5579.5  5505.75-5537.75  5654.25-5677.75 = -0.064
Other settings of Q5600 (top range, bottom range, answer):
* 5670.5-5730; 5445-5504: 0.96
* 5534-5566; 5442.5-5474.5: 1.04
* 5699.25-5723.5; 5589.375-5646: 1.04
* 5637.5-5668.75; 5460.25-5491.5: 0.95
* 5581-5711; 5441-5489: 0.94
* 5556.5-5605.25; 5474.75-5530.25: 0.92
